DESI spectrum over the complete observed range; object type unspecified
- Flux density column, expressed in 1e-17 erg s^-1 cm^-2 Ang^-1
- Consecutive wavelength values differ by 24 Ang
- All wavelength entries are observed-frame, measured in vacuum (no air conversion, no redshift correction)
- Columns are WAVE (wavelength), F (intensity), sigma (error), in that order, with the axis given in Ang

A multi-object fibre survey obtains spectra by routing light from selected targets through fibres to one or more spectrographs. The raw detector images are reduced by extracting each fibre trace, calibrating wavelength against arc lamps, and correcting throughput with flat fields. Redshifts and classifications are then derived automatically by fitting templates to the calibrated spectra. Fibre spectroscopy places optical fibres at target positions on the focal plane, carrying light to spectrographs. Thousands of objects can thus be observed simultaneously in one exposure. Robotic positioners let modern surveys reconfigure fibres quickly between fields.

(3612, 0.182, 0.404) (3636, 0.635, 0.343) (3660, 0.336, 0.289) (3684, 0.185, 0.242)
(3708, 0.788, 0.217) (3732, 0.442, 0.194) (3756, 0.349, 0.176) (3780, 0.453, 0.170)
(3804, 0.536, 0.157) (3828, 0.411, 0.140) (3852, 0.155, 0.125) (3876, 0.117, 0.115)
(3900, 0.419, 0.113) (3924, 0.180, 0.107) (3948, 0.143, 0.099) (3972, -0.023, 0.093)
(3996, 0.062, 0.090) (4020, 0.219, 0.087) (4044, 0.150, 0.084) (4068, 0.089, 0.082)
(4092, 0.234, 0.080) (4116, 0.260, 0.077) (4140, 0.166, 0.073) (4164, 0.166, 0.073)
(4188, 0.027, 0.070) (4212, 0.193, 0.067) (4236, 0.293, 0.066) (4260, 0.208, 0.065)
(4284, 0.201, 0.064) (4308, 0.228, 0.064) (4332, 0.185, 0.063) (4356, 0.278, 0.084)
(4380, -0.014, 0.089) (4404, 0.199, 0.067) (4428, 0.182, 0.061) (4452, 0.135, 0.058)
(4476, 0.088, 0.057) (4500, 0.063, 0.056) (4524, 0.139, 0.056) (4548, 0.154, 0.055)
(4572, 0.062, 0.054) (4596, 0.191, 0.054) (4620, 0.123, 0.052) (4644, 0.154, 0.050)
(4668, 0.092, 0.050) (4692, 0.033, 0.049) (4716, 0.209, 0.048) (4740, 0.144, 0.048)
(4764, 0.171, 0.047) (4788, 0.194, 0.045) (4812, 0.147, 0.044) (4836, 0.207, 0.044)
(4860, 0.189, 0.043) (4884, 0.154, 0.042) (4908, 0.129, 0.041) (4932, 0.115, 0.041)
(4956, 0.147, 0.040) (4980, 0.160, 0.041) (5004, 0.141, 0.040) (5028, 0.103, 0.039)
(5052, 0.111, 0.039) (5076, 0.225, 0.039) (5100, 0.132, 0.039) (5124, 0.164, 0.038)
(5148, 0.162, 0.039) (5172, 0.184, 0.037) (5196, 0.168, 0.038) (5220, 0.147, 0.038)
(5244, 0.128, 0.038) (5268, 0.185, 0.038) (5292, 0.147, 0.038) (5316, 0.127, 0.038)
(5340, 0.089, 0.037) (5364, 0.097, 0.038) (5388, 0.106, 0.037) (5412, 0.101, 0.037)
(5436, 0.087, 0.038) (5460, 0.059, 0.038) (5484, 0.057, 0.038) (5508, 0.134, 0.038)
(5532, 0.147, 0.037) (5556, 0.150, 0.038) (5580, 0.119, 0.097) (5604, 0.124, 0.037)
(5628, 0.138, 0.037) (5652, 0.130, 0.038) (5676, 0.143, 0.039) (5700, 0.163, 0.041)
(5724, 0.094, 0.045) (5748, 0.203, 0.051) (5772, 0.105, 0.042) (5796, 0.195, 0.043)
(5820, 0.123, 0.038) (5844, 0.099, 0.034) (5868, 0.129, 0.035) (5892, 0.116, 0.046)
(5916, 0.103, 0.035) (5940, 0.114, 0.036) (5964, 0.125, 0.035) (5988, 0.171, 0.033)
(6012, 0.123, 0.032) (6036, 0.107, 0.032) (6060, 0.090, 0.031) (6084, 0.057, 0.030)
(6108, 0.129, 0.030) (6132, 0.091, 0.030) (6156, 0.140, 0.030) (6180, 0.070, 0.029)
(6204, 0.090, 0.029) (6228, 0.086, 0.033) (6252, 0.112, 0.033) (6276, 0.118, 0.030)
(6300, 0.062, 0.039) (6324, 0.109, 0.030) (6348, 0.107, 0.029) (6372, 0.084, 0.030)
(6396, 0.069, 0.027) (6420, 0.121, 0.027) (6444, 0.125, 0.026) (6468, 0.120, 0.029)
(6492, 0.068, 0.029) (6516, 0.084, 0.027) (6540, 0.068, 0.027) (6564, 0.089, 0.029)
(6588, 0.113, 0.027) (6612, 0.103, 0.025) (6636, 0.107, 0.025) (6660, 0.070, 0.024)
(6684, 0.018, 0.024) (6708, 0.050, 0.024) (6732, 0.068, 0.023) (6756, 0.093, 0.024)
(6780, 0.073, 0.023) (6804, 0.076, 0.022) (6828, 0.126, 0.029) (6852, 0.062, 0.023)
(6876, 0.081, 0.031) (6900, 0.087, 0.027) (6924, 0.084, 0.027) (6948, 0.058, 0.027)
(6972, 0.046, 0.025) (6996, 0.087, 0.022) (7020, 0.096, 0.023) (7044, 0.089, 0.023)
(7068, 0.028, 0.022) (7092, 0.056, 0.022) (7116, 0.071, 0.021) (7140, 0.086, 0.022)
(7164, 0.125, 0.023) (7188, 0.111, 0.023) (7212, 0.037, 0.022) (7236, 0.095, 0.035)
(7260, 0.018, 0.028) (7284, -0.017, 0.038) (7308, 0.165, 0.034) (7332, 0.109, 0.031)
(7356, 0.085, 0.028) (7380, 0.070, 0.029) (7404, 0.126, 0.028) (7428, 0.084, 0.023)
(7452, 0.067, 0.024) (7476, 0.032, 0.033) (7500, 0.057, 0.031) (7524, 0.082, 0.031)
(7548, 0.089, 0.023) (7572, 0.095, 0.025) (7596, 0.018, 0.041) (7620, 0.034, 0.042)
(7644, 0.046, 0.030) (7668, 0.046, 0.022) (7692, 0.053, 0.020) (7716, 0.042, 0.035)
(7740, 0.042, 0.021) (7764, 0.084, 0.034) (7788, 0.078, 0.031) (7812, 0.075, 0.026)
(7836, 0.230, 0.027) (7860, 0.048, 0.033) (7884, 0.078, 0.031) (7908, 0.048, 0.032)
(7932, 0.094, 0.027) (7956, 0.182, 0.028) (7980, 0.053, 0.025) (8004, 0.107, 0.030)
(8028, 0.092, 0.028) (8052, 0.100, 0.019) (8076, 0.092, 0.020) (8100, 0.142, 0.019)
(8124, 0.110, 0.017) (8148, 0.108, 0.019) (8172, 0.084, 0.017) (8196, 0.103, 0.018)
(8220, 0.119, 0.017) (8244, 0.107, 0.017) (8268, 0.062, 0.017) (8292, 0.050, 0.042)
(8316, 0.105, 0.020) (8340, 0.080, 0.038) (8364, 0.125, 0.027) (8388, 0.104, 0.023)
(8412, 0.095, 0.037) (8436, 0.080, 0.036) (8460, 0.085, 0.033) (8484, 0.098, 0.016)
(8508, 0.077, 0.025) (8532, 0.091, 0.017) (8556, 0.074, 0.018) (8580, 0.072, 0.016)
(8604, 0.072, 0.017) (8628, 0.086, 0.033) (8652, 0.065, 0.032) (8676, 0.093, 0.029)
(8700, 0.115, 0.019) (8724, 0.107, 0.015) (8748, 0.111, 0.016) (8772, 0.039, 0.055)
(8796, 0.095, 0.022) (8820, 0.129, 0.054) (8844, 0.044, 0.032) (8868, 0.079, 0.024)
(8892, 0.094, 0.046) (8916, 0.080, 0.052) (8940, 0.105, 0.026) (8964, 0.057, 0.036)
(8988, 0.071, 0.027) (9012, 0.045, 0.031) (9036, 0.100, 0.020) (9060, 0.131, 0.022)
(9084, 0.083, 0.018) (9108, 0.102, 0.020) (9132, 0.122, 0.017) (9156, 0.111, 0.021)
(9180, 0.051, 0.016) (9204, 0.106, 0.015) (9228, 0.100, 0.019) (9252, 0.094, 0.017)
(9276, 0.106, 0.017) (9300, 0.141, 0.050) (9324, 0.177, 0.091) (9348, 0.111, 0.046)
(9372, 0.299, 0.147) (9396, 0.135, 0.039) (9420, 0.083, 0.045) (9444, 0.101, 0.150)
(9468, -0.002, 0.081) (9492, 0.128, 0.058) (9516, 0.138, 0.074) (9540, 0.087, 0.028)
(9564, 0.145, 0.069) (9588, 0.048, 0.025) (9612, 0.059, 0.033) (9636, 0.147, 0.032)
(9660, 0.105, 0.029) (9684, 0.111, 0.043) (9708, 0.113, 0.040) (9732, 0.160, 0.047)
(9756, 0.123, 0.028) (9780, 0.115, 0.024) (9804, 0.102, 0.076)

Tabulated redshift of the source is 1.101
